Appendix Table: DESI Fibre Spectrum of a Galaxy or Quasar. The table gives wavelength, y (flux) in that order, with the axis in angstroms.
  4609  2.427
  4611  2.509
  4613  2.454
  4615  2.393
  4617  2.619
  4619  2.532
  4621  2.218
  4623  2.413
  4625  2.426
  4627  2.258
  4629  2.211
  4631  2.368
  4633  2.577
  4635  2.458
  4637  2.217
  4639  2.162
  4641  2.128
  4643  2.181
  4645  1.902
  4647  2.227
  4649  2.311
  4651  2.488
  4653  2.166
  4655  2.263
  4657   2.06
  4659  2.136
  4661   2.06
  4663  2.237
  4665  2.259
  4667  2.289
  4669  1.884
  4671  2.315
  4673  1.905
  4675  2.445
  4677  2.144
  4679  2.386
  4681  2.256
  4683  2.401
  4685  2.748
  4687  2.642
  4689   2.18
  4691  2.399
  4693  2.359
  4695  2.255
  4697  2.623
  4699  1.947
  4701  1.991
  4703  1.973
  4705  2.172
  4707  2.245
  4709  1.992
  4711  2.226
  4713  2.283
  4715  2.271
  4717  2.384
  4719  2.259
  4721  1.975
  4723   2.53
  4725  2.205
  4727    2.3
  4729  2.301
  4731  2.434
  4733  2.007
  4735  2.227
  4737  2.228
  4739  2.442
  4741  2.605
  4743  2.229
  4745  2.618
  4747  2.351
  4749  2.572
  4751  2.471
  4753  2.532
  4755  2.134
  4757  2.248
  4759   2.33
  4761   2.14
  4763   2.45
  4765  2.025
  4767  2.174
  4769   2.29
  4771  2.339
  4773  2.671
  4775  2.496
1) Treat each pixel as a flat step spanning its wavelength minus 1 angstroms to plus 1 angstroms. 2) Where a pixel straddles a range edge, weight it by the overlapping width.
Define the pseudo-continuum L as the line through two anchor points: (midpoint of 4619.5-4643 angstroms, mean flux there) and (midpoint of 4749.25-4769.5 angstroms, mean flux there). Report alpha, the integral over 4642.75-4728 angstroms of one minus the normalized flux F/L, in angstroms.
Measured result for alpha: 2.33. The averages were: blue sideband 2.31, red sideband 2.29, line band 2.24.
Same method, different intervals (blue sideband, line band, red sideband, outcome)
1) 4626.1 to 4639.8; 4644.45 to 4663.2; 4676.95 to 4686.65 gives 1.42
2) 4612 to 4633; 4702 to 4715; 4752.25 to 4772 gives 0.88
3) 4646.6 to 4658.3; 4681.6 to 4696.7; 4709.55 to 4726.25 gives -1.17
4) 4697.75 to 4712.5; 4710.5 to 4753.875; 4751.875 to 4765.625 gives -3.05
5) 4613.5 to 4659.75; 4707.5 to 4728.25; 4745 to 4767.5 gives 0.66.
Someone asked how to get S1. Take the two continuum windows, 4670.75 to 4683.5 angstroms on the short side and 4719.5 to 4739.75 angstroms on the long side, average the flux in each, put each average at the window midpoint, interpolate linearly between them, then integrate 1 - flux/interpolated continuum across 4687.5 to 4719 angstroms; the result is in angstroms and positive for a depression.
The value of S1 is 0.4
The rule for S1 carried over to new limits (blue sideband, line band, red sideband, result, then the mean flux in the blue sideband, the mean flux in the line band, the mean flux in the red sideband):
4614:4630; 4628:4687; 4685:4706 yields 2.0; 2.38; 2.25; 2.28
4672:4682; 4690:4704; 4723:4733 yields 0.2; 2.23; 2.22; 2.3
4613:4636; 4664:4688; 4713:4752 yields 0.7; 2.41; 2.31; 2.34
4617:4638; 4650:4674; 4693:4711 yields 1.1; 2.38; 2.17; 2.17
